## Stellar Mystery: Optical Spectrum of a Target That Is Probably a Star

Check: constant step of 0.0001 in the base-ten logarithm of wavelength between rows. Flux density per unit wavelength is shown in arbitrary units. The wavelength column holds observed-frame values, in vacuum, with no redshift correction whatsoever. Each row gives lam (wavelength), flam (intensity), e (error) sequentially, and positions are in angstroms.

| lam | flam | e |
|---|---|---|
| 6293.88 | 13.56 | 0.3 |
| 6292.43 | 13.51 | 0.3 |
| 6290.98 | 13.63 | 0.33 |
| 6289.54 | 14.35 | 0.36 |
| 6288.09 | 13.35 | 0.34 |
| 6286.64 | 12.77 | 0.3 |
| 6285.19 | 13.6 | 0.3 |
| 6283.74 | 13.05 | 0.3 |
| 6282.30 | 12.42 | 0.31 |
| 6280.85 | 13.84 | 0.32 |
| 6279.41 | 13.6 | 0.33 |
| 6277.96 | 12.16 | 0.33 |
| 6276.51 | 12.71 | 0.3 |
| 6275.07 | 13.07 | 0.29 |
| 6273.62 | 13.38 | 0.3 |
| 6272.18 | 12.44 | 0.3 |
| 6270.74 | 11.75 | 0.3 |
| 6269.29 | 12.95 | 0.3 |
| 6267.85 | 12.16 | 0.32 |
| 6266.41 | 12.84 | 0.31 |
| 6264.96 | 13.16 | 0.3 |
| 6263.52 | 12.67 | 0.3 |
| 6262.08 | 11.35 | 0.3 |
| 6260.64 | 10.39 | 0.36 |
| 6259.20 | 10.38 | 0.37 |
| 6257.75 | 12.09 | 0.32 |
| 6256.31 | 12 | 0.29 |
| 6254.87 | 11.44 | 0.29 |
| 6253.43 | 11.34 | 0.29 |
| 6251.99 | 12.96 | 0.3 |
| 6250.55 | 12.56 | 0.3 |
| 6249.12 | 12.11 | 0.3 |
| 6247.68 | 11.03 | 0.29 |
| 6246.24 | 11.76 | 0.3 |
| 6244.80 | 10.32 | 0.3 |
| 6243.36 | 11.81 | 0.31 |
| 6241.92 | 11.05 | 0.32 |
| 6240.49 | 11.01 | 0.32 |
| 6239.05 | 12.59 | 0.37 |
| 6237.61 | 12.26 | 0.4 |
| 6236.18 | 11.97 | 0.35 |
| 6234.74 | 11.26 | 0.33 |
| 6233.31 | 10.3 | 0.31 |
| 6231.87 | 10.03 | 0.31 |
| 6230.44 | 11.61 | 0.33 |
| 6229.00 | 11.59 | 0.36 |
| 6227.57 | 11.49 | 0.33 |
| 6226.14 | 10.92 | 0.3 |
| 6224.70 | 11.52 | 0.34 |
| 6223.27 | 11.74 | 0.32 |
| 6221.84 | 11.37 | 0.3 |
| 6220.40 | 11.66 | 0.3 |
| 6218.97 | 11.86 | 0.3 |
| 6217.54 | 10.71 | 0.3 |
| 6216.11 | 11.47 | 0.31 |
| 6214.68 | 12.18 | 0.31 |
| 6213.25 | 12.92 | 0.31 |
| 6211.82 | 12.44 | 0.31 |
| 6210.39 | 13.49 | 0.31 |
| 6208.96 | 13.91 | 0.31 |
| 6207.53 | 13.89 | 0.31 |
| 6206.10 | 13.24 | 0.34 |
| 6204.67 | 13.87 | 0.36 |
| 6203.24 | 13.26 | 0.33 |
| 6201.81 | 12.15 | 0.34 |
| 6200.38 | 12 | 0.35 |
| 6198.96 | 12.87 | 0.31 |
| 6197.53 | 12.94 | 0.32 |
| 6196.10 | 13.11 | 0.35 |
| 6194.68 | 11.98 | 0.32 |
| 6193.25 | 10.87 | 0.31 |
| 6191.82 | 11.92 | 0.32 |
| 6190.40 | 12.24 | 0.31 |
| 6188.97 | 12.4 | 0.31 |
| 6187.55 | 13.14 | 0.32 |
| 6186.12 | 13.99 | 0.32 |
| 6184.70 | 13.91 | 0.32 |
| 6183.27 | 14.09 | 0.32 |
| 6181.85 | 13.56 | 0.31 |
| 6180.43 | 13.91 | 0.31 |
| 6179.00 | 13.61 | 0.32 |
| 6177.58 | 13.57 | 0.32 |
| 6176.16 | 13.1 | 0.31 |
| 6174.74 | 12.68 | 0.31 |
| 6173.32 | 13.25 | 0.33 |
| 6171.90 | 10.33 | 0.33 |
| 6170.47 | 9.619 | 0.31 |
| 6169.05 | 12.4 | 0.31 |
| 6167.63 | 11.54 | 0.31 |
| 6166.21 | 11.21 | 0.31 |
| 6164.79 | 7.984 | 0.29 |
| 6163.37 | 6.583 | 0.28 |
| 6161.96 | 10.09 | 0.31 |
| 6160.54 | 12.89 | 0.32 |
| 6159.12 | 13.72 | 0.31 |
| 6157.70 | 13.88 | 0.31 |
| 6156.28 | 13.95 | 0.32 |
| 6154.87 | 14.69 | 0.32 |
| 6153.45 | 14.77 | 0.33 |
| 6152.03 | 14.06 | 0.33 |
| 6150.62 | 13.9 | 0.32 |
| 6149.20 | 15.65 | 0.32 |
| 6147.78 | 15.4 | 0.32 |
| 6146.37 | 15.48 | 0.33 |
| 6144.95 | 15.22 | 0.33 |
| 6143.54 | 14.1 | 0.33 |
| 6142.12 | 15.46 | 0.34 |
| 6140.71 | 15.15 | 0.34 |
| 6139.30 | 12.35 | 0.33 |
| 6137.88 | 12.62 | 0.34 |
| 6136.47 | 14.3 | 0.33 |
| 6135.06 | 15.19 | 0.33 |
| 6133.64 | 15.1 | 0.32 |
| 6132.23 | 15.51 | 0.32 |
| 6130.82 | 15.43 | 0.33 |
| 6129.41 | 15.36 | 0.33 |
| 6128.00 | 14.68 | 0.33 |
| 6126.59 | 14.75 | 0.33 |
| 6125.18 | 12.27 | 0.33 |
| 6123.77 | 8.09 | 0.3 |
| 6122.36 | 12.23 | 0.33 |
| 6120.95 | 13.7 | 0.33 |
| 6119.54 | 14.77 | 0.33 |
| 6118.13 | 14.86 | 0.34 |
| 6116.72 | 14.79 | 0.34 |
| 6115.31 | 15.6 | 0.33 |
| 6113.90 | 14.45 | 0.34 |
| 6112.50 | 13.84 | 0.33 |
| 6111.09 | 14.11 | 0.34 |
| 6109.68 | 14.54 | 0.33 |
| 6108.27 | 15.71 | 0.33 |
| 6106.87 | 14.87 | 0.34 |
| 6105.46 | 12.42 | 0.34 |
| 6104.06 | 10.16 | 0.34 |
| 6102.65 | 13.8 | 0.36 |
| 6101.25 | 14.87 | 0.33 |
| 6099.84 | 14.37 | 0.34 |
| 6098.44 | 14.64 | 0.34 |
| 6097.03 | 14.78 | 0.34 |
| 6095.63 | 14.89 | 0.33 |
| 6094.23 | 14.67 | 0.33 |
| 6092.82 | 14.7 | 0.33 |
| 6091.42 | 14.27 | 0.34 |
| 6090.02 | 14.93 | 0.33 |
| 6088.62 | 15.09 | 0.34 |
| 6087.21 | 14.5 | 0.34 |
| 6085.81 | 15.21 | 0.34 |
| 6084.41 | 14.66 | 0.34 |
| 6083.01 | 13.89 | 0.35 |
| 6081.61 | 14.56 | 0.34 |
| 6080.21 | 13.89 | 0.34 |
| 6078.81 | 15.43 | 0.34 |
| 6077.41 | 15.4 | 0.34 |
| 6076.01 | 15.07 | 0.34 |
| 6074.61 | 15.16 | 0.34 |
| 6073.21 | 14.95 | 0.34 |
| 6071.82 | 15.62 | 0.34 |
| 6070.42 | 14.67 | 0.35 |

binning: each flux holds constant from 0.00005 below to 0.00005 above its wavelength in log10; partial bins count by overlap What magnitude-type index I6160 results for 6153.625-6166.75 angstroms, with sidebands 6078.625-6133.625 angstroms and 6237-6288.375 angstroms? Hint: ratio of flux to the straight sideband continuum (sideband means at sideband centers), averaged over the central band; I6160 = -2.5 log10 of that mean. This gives 0.15 mag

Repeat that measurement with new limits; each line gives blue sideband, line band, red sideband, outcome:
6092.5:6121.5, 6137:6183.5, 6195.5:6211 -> 0.05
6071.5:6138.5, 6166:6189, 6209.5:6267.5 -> 0.01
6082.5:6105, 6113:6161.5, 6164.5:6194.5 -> -0.07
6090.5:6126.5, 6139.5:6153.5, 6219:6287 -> -0.11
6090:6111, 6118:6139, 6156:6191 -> -0.03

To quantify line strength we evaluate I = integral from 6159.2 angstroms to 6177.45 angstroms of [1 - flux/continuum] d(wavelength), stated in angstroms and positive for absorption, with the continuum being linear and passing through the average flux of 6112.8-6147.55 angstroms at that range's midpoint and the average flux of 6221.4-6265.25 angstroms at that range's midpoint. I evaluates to 3.0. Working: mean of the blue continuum 14.2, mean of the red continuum 11.5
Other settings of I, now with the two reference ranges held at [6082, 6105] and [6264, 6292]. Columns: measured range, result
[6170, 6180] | 0.96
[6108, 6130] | 0.31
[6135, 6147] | -0.34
